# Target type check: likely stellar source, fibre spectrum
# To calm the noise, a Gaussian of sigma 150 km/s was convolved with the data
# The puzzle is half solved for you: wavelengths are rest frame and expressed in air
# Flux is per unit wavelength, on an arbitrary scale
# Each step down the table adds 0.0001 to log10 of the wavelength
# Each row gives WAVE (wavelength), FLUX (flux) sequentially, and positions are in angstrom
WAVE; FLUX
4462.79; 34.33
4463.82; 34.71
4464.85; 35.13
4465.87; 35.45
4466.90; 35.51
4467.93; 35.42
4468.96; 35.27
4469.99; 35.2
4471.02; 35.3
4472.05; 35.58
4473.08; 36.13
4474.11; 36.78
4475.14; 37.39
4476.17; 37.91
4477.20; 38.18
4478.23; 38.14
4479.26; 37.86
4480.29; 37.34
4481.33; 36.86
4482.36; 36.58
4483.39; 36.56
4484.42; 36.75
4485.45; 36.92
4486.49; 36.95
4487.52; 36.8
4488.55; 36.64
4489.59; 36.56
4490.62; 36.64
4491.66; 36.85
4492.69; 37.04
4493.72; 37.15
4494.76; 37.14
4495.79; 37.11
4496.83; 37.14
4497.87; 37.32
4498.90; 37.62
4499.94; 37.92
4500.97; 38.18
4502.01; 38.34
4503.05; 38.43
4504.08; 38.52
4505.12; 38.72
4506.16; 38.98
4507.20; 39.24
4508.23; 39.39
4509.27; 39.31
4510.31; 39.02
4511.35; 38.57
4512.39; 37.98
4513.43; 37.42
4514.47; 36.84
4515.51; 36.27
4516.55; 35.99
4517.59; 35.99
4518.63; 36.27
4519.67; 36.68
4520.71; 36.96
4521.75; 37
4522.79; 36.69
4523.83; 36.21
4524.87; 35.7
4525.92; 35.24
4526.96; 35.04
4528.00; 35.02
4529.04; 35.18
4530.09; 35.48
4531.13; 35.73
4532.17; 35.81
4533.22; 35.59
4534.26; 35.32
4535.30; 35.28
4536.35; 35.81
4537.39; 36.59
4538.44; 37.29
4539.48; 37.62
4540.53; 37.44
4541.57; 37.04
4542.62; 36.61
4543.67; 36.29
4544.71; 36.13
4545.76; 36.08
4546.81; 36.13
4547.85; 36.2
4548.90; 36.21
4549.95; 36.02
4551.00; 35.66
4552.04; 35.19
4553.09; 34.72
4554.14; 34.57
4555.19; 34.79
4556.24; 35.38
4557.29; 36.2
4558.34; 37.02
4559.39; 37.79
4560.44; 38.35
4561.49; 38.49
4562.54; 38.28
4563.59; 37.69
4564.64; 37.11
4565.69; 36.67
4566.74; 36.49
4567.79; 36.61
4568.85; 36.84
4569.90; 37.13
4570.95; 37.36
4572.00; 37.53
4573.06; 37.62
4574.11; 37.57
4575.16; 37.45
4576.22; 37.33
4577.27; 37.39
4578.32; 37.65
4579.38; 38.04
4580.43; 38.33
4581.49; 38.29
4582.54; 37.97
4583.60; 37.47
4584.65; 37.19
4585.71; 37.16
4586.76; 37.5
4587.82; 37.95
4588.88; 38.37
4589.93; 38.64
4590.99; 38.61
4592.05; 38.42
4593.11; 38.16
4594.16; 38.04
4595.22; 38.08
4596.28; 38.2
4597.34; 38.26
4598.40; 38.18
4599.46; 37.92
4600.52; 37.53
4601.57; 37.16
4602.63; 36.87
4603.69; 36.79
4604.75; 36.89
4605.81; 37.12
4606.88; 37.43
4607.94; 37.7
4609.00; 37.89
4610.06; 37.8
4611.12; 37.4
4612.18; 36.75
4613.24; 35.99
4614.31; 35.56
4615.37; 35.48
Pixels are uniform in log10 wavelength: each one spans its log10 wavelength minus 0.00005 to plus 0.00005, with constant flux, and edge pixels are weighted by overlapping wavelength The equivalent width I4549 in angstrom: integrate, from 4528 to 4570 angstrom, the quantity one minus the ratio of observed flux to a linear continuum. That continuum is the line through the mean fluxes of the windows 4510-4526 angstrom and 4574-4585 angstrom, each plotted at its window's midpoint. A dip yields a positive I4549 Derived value 1.0 angstrom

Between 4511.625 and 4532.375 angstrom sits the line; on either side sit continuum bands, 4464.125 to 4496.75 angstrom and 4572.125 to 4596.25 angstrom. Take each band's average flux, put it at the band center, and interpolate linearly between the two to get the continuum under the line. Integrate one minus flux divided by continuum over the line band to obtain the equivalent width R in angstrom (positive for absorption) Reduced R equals 0.5 angstrom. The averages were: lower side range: 36.6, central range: 36.2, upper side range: 37.9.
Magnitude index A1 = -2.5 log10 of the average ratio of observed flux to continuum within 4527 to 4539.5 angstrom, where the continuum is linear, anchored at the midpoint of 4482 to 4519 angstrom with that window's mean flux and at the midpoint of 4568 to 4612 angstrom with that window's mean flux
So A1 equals 0.05 mag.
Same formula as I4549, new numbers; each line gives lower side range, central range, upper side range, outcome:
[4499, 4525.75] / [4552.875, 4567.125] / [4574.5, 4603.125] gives 0.4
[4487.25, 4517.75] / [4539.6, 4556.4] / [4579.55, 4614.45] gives 0.8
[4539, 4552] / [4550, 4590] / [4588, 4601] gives 0.2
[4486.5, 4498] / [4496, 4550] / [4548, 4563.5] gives -0.3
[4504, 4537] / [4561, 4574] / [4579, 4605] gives 0.1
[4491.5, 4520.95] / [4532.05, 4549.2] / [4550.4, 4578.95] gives 0.4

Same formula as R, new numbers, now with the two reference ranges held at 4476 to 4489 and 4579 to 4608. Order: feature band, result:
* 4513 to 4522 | 0.2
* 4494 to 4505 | -0.2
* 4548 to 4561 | 0.5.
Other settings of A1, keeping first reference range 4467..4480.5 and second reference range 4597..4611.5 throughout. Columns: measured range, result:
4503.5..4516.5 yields -0.04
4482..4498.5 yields -0.01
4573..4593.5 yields -0.01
